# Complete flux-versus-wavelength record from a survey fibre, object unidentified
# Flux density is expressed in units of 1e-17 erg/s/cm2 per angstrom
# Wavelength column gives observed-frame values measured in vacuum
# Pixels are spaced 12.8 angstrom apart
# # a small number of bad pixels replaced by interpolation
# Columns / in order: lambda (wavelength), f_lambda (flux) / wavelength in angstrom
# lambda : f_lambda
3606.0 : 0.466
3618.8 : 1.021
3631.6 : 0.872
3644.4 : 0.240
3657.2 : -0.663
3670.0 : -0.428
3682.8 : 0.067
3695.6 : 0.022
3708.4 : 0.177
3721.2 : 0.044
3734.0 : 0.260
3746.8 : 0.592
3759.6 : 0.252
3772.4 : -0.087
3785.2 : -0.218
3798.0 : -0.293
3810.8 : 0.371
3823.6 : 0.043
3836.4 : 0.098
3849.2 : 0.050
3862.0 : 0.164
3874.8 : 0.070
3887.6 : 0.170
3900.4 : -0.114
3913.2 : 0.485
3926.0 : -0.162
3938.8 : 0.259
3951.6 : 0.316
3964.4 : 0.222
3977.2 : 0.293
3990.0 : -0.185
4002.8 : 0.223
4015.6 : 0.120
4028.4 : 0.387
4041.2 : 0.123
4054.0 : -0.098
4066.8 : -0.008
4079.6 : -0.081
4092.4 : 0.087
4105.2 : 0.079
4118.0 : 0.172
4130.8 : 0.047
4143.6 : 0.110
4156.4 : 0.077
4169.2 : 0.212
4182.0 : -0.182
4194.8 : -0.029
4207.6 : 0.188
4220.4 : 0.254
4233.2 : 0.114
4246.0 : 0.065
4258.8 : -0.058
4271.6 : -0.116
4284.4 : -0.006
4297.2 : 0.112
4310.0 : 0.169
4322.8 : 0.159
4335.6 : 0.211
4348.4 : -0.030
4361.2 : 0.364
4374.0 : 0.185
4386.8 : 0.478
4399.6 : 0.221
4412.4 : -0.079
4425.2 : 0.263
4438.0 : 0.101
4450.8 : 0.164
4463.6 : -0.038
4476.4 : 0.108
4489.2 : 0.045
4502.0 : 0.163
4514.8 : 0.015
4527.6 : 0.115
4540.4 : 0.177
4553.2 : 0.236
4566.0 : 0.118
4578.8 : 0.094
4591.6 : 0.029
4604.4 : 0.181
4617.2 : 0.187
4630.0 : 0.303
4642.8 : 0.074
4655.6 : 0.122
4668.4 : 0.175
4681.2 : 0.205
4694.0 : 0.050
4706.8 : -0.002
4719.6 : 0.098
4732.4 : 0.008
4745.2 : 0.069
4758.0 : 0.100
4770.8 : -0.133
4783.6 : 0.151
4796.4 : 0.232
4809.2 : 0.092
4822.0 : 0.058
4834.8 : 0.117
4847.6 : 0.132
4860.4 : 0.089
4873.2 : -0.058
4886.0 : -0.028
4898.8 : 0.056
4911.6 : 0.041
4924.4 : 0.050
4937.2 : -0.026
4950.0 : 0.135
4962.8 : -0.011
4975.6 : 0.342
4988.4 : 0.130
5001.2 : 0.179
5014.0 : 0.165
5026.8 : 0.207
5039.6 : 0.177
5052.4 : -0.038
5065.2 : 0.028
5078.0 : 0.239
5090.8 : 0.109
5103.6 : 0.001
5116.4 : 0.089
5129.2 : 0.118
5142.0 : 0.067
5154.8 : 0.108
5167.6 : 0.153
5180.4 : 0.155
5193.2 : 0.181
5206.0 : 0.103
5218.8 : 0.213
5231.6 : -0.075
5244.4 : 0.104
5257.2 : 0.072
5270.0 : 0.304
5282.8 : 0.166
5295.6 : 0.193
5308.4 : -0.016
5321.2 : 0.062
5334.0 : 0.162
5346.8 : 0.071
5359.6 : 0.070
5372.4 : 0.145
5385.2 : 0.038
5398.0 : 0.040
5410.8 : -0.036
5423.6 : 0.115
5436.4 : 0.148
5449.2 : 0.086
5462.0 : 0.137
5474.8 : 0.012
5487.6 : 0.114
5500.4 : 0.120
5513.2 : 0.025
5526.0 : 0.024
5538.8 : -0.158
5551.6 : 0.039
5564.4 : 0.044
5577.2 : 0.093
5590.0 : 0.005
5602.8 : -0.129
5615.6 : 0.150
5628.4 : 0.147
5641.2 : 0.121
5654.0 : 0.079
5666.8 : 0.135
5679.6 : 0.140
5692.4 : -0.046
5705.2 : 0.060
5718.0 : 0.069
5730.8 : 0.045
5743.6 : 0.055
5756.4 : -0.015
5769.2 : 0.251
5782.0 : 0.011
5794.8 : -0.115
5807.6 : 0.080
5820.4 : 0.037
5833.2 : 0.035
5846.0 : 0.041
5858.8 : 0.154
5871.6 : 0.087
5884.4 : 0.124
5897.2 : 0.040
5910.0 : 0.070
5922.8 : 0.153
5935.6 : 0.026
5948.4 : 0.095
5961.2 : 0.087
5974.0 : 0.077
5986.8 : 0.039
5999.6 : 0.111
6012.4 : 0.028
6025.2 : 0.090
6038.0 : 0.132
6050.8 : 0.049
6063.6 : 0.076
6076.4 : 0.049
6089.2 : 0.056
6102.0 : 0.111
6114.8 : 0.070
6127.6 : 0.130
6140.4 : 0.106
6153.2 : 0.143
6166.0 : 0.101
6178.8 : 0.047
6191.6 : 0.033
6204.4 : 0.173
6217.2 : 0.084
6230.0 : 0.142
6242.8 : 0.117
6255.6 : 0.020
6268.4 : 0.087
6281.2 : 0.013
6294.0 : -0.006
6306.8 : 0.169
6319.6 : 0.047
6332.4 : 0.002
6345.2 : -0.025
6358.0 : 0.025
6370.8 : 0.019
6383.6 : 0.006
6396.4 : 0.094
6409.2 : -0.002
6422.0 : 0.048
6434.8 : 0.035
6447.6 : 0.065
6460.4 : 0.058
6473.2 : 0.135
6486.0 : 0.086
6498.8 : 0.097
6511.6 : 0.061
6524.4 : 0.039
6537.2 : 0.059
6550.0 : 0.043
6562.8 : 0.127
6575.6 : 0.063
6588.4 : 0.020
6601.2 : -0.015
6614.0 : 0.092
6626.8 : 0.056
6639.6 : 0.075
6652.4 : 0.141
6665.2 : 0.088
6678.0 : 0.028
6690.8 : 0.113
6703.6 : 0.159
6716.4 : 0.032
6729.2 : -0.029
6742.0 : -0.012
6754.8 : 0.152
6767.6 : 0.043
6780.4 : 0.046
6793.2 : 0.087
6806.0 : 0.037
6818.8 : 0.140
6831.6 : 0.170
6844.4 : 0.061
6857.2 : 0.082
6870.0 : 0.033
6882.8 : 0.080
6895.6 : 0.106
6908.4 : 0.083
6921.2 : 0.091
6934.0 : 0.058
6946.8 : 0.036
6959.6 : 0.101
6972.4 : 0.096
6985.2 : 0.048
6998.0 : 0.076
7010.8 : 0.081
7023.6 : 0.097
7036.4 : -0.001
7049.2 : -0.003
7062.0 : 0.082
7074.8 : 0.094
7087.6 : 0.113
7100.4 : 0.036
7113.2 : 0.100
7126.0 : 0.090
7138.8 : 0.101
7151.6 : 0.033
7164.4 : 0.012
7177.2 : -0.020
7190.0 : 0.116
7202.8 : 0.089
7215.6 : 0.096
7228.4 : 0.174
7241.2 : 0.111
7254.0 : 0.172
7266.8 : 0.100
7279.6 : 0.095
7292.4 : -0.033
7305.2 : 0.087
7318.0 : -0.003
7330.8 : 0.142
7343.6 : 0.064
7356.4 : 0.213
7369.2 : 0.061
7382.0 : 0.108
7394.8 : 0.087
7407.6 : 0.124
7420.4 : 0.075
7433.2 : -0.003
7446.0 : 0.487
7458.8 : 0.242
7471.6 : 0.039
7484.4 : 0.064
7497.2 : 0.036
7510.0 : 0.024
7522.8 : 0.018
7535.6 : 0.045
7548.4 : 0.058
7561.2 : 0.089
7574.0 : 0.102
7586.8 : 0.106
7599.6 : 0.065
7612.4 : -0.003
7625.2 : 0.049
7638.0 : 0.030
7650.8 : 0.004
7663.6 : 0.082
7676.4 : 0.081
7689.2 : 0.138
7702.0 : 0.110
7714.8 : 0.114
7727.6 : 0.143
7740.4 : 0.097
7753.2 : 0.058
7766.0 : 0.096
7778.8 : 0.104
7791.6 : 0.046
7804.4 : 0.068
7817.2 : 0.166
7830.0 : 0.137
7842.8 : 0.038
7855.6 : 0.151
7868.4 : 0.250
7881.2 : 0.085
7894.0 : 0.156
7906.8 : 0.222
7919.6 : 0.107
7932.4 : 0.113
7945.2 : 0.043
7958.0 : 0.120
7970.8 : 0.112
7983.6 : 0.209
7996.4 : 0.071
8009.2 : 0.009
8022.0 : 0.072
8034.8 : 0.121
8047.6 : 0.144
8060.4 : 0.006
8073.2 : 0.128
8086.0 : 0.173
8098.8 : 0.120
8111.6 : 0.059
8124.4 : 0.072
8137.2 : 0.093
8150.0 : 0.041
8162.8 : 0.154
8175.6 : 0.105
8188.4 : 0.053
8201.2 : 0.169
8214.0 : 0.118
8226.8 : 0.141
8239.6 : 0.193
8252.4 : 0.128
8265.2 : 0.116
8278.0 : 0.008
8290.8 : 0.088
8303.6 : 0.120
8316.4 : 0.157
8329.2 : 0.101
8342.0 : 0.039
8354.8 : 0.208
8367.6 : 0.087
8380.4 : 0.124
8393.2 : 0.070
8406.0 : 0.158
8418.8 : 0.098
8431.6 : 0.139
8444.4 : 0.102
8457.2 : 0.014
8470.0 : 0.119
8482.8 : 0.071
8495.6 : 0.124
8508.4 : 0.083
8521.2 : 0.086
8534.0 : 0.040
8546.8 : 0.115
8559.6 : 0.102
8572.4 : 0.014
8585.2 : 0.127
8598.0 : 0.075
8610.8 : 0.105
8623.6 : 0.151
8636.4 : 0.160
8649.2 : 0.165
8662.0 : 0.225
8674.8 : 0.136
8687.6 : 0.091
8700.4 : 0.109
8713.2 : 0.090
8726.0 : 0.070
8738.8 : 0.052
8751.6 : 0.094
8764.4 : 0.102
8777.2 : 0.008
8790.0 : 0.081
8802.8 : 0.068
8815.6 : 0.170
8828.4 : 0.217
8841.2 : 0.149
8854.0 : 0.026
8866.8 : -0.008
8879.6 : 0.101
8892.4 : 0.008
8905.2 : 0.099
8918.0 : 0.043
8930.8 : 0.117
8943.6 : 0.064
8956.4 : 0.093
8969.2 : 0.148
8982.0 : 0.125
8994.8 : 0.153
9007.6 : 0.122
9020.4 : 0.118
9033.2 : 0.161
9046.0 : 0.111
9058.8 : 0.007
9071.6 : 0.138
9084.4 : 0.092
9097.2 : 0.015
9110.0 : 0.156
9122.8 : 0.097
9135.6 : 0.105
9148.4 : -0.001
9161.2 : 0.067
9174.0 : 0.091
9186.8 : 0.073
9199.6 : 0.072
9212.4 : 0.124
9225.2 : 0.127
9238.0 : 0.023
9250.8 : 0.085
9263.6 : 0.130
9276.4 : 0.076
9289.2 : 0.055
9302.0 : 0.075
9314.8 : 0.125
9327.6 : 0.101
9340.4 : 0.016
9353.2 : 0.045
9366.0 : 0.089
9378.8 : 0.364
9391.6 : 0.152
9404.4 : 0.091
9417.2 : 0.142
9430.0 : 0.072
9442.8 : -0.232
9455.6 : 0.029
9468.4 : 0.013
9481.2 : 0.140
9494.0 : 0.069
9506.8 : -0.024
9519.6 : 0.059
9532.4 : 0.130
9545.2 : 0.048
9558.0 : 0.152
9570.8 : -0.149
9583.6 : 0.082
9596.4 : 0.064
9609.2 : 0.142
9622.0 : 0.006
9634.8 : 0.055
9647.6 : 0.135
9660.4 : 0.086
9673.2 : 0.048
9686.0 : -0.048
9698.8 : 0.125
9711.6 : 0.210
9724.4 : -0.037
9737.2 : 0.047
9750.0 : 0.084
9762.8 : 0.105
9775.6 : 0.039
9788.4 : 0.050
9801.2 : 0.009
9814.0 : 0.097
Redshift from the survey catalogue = 0.998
